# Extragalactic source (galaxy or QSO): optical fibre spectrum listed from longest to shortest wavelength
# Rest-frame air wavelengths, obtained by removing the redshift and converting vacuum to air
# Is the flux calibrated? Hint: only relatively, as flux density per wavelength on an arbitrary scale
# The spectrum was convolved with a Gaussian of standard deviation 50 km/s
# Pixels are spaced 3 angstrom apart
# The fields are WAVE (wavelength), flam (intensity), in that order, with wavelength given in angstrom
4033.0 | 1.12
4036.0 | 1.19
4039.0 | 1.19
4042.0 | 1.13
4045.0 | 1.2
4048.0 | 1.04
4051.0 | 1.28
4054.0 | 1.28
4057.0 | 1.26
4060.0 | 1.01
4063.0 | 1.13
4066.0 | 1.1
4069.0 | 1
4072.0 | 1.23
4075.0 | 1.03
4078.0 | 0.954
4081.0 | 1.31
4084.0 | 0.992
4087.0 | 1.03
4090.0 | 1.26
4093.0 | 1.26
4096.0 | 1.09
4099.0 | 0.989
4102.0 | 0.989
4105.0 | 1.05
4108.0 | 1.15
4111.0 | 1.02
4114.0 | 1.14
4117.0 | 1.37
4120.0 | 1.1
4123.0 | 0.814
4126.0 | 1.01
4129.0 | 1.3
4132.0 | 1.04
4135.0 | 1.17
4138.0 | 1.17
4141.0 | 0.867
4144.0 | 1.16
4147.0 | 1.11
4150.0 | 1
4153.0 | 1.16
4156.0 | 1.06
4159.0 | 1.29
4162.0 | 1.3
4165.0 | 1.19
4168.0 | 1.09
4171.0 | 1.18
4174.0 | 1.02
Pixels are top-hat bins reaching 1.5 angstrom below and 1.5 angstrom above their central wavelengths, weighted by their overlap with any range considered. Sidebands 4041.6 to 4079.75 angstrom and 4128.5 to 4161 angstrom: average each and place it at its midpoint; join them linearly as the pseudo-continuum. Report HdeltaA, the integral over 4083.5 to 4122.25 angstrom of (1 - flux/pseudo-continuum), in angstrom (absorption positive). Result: 0.5 angstrom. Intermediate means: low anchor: 1.13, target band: 1.11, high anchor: 1.12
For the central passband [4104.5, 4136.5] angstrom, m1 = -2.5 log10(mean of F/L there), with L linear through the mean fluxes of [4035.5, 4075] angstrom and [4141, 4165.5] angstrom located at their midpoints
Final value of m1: 0.03 mag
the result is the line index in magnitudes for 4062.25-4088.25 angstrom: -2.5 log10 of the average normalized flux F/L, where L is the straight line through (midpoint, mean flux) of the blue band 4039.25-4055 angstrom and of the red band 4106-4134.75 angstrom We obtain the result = 0.07 mag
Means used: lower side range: 1.18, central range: 1.09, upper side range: 1.11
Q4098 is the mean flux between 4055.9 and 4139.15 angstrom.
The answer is 1.1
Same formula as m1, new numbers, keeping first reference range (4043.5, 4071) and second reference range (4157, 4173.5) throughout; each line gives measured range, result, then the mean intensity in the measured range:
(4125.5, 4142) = 0.07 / 1.1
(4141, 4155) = 0.10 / 1.08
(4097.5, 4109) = 0.12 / 1.04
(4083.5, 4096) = 0.02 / 1.14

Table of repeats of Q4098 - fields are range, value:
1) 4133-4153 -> 1.08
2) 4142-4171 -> 1.15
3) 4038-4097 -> 1.14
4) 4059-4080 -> 1.07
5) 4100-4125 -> 1.08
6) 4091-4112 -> 1.08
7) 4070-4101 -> 1.11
